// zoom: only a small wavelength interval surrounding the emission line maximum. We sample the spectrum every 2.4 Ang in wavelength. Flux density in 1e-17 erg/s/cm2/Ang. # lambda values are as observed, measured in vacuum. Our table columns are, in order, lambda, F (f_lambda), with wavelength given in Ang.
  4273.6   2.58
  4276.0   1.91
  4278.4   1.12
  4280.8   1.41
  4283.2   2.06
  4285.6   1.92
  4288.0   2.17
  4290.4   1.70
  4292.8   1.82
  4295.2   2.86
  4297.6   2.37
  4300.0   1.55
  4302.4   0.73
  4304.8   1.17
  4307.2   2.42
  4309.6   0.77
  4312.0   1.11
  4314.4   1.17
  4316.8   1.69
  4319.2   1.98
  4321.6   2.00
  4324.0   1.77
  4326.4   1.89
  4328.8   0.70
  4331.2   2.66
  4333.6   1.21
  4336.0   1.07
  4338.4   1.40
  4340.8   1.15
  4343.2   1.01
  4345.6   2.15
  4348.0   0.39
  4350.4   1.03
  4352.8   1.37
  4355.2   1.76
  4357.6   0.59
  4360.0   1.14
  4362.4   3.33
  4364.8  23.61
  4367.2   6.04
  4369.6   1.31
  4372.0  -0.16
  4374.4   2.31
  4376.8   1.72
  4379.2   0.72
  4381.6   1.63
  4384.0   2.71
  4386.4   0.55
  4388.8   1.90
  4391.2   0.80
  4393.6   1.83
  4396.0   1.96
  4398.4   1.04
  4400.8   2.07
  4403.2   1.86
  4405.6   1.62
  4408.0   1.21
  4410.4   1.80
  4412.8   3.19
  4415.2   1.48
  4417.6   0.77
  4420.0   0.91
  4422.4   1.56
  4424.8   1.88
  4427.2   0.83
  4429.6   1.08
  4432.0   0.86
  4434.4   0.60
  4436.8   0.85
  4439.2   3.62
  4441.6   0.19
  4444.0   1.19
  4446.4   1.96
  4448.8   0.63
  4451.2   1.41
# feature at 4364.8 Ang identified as H-gamma 4340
